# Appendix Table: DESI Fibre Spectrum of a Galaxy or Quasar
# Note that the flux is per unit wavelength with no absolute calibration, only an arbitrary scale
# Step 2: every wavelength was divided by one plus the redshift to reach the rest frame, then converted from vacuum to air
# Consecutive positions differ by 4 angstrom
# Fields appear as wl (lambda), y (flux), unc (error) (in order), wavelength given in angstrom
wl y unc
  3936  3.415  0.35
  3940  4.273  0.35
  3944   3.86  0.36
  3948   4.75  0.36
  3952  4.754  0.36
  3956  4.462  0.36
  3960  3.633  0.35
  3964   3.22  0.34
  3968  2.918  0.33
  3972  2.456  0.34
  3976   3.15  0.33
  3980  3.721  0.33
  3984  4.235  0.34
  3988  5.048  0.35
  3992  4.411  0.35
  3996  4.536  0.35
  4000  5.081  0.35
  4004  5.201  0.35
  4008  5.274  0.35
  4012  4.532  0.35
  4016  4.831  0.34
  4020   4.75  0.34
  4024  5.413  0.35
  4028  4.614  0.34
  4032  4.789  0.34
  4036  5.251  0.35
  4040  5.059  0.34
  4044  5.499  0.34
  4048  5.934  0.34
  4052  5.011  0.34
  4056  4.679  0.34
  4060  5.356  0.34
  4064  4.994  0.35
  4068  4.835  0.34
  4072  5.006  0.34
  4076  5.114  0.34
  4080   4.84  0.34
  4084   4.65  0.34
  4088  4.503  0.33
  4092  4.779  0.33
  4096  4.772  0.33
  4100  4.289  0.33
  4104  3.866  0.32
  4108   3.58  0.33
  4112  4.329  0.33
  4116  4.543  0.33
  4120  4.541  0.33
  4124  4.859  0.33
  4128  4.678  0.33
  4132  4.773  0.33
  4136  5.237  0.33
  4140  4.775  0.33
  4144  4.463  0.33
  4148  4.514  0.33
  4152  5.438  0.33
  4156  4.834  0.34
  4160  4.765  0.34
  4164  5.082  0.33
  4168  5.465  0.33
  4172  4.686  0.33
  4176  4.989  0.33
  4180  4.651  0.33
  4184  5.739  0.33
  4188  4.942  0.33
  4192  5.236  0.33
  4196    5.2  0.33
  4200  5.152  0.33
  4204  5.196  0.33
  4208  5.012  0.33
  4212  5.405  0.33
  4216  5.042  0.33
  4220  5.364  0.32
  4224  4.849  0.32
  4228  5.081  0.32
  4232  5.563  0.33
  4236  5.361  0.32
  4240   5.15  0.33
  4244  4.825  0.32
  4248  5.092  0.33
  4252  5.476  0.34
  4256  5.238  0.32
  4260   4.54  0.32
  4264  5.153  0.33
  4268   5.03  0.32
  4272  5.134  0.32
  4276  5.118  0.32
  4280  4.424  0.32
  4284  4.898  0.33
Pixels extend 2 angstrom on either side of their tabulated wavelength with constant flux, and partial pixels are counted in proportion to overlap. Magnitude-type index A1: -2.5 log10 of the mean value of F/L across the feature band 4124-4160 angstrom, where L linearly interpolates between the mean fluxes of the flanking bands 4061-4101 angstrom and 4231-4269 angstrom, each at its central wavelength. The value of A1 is 0.02 mag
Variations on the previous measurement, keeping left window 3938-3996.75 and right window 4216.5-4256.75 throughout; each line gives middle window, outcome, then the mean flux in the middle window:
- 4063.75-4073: -0.12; 4.93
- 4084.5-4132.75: 0.03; 4.46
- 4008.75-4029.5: -0.16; 4.86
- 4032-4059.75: -0.21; 5.21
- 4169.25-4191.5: -0.02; 5.03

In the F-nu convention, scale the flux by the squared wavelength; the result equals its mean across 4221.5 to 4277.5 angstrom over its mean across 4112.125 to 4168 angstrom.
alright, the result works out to 1.1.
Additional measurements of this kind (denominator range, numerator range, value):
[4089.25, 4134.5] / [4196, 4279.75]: 1.22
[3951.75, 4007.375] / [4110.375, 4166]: 1.27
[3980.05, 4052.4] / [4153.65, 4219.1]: 1.12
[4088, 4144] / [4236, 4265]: 1.20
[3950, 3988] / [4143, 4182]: 1.46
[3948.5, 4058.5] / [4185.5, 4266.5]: 1.26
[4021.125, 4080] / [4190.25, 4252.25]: 1.10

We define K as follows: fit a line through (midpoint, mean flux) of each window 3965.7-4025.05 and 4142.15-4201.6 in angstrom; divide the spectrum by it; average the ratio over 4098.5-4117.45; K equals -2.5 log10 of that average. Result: 0.16 mag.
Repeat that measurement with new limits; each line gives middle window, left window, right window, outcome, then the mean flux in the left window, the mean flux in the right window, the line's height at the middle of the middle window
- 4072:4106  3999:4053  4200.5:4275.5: 0.11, 5.09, 5.14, 5.1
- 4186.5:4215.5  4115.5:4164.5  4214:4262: -0.03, 4.81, 5.13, 5.01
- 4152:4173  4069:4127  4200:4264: -0.04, 4.56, 5.15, 4.84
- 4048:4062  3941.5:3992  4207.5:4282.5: -0.20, 3.88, 5.1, 4.26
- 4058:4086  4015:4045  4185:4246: 0.02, 5.02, 5.17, 5.05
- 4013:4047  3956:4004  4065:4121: -0.19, 3.94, 4.55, 4.21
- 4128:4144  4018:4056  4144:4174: 0.03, 5.12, 4.94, 4.97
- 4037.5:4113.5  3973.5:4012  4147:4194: -0.01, 4.49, 5.04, 4.75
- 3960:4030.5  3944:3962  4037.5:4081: 0.09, 4.34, 5.13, 4.65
